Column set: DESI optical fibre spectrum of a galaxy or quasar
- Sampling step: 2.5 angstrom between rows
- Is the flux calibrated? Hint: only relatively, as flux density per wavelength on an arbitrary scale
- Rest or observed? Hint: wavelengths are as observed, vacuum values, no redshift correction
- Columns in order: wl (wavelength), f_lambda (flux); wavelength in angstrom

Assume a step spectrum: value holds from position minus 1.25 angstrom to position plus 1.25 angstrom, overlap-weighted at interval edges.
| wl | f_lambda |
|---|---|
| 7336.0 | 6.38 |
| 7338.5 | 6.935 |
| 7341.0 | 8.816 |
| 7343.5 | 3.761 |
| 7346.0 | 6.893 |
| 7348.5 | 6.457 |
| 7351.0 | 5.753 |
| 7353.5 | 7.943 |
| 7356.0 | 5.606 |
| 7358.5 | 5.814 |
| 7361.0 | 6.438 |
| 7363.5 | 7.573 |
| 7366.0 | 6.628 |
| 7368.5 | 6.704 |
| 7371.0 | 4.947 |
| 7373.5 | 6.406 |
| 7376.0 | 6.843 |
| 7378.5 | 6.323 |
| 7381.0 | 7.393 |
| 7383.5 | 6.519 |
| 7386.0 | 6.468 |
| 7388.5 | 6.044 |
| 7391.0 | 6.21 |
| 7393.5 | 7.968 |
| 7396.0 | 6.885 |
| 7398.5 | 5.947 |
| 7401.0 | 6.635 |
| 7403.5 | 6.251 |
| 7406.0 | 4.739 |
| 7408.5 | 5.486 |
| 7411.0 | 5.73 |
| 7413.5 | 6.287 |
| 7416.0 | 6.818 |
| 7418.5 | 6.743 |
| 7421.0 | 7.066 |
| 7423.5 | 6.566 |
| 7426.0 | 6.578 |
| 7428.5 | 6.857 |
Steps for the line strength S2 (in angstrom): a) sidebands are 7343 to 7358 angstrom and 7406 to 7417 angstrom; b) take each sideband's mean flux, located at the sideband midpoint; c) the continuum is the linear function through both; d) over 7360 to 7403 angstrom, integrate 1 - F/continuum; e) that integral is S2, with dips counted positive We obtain -3.8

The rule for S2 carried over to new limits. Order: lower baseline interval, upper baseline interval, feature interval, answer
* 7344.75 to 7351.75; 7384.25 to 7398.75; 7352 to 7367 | -0.43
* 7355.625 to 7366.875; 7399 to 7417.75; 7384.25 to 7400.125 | -1.08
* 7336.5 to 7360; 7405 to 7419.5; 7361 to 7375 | -0.35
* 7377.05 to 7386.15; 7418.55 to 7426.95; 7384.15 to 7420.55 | 2.18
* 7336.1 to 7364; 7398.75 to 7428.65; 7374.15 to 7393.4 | -0.71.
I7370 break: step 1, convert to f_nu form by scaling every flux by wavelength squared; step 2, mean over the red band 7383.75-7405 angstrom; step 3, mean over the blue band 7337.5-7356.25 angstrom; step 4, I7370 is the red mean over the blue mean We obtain 1.0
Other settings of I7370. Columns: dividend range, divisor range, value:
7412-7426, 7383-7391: 1.07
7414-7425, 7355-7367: 1.07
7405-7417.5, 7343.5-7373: 0.94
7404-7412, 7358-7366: 0.82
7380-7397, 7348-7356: 1.04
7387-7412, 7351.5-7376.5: 0.97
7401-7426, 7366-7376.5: 1.01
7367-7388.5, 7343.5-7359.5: 1.04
